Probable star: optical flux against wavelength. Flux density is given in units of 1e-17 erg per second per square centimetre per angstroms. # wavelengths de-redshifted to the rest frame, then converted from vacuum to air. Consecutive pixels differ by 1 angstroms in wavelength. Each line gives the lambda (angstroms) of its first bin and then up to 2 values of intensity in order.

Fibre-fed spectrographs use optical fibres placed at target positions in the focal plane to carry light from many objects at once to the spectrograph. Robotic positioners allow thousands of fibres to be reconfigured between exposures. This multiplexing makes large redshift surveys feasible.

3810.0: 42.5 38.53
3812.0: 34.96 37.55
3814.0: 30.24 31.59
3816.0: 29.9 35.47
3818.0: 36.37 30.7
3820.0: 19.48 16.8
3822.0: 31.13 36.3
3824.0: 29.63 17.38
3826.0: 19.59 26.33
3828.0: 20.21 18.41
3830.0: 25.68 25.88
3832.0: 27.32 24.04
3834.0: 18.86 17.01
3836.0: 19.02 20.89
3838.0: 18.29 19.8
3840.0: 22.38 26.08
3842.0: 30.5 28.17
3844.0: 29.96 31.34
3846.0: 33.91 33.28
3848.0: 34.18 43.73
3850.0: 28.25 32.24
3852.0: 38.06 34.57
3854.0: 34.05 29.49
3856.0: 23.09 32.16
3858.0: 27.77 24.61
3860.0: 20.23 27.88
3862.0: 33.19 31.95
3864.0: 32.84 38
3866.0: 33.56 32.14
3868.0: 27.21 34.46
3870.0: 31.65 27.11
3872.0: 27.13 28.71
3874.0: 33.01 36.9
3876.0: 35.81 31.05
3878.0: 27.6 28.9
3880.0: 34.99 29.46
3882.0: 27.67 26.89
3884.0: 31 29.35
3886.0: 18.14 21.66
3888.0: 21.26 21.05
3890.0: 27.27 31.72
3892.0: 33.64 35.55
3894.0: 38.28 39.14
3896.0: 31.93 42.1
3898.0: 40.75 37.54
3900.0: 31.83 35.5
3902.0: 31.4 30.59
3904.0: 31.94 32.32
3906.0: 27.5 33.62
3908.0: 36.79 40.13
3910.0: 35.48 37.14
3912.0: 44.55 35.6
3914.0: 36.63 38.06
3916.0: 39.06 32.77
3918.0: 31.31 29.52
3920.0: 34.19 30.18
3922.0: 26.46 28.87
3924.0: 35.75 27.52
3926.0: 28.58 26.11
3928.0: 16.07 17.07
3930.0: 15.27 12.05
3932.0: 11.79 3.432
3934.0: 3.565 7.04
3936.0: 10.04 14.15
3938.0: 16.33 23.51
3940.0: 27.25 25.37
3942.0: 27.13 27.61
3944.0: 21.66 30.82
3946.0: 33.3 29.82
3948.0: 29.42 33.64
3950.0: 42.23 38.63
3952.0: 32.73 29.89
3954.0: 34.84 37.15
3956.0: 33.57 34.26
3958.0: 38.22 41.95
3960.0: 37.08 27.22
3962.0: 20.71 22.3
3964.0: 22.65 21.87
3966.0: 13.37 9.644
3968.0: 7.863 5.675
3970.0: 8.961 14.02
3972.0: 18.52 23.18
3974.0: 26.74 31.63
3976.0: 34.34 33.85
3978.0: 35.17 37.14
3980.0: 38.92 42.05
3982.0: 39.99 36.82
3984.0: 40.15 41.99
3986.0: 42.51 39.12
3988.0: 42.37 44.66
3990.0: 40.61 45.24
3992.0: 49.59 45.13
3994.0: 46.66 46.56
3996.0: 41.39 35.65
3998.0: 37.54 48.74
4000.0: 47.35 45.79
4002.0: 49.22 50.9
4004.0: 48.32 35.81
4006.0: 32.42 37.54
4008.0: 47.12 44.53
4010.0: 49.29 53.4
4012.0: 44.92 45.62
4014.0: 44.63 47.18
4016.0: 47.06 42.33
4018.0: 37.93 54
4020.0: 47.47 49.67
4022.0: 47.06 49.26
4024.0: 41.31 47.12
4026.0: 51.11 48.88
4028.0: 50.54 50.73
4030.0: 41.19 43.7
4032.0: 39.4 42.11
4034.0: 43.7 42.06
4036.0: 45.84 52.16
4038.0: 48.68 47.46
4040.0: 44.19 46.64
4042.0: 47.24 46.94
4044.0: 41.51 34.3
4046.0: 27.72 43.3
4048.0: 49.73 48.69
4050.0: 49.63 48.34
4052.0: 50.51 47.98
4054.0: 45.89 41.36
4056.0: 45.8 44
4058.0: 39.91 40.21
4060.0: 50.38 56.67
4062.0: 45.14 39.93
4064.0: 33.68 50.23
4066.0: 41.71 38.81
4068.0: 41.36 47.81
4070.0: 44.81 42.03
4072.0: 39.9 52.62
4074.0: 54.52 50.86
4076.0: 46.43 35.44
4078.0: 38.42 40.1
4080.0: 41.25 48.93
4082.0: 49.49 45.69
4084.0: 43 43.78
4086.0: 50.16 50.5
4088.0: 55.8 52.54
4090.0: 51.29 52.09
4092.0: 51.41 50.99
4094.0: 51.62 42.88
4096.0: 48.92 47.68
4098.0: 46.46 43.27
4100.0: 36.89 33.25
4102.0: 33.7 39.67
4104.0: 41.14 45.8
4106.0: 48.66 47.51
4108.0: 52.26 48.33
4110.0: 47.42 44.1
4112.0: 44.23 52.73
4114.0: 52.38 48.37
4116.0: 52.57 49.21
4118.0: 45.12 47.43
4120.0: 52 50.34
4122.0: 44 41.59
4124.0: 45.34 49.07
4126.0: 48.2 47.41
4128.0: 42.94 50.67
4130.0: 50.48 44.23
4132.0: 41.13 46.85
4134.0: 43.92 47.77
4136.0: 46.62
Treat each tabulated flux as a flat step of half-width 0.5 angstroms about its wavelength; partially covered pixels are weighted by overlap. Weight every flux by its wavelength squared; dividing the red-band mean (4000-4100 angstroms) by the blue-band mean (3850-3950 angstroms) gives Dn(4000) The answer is 1.69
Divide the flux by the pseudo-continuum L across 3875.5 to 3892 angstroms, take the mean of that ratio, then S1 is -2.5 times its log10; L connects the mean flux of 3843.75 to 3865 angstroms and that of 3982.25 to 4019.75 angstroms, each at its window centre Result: 0.21 mag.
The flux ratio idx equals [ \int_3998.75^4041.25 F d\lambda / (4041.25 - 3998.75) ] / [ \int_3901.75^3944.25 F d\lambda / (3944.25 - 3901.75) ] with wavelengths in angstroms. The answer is 1.73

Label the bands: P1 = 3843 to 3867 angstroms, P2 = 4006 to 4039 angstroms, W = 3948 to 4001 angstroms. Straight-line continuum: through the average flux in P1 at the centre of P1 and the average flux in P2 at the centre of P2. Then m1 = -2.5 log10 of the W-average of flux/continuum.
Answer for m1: 0.24 mag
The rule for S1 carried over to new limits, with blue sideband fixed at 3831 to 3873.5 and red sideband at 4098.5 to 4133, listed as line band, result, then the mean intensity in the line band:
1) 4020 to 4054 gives -0.125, 45.7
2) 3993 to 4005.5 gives -0.162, 44.5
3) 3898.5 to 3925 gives -0.042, 33.9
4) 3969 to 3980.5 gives 0.355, 26.5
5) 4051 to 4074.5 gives -0.065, 45.1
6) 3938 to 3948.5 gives 0.271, 27.1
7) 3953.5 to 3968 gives 0.285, 27.5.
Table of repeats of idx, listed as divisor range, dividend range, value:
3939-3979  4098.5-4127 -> 1.68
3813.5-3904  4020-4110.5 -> 1.56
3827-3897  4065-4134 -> 1.60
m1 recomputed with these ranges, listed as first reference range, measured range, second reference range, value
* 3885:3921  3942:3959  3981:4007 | 0.159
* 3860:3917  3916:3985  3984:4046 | 0.410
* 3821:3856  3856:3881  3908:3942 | -0.154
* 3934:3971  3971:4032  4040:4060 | -0.214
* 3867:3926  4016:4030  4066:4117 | -0.148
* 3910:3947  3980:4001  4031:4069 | -0.212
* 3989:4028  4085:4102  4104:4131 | -0.001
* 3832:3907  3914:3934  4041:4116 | 0.320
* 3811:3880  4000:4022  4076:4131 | -0.136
